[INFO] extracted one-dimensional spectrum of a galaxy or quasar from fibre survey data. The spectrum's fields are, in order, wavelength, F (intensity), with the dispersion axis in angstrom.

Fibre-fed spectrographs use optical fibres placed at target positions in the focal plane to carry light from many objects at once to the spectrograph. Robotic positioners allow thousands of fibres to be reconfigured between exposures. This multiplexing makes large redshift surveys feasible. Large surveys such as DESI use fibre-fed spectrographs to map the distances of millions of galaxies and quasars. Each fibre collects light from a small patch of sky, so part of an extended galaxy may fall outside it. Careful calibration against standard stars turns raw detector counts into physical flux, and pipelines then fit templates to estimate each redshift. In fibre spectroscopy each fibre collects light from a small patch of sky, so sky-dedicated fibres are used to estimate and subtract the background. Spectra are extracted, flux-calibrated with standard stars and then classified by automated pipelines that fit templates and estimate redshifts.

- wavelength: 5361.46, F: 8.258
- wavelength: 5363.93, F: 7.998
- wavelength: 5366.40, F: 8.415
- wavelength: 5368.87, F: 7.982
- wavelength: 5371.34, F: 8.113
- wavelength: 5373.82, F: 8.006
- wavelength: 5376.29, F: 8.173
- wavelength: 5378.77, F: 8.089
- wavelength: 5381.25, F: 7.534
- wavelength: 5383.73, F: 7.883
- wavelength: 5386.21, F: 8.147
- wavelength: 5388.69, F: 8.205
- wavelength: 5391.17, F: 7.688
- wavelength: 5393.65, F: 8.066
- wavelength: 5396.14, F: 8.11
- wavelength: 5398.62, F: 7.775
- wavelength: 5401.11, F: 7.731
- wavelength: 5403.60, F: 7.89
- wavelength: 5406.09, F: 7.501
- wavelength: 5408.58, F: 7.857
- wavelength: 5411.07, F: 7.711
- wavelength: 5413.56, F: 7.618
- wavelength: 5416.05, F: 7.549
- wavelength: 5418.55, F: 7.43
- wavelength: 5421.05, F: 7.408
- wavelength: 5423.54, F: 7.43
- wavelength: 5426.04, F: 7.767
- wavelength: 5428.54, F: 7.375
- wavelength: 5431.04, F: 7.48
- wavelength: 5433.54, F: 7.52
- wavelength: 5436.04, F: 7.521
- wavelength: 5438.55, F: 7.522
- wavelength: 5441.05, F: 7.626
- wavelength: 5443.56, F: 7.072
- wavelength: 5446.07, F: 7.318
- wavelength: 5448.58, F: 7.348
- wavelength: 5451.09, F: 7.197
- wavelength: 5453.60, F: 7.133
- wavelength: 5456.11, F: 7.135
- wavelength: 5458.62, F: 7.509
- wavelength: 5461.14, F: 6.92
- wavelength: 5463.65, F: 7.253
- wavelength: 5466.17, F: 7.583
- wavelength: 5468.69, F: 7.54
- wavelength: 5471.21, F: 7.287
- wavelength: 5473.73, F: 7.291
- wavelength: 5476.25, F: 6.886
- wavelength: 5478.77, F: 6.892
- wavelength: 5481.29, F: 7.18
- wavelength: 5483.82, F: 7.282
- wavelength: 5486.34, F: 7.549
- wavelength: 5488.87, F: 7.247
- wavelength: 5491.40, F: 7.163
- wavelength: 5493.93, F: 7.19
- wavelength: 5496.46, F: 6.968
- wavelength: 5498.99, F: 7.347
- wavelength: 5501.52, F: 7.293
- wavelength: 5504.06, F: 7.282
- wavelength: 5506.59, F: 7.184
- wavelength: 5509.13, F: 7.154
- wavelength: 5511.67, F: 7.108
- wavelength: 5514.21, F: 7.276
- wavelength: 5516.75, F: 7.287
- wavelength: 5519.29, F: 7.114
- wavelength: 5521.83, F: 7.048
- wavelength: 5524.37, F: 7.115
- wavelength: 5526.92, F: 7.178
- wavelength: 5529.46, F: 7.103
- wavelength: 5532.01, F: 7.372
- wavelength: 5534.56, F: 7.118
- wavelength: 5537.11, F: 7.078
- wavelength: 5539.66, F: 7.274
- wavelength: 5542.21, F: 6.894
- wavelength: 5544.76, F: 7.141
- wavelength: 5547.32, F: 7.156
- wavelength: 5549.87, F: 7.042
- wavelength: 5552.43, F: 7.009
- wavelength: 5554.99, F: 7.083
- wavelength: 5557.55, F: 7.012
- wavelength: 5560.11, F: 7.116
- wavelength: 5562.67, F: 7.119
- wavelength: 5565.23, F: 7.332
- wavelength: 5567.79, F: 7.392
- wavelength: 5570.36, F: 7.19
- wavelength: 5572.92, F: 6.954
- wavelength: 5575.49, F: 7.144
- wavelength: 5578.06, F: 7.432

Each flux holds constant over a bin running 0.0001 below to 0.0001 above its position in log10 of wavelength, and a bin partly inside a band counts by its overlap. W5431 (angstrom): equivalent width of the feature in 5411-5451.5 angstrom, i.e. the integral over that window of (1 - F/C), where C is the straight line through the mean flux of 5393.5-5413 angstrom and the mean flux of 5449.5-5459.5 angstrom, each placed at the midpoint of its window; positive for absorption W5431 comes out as 0.2 angstrom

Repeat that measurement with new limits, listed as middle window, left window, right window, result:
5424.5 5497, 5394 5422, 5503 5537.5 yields 1.4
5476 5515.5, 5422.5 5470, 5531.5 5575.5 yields 0.4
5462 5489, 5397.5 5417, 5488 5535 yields 0.4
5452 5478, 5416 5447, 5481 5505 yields 0.4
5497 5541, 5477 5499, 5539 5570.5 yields -0.2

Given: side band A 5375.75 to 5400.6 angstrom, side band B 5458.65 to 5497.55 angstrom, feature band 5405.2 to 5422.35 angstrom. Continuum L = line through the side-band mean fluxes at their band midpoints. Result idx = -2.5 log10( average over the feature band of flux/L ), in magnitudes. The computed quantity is 0.02 mag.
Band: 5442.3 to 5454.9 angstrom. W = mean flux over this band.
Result 7.21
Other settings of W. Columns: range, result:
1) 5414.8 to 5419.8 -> 7.48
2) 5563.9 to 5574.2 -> 7.22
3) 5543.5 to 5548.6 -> 7.15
